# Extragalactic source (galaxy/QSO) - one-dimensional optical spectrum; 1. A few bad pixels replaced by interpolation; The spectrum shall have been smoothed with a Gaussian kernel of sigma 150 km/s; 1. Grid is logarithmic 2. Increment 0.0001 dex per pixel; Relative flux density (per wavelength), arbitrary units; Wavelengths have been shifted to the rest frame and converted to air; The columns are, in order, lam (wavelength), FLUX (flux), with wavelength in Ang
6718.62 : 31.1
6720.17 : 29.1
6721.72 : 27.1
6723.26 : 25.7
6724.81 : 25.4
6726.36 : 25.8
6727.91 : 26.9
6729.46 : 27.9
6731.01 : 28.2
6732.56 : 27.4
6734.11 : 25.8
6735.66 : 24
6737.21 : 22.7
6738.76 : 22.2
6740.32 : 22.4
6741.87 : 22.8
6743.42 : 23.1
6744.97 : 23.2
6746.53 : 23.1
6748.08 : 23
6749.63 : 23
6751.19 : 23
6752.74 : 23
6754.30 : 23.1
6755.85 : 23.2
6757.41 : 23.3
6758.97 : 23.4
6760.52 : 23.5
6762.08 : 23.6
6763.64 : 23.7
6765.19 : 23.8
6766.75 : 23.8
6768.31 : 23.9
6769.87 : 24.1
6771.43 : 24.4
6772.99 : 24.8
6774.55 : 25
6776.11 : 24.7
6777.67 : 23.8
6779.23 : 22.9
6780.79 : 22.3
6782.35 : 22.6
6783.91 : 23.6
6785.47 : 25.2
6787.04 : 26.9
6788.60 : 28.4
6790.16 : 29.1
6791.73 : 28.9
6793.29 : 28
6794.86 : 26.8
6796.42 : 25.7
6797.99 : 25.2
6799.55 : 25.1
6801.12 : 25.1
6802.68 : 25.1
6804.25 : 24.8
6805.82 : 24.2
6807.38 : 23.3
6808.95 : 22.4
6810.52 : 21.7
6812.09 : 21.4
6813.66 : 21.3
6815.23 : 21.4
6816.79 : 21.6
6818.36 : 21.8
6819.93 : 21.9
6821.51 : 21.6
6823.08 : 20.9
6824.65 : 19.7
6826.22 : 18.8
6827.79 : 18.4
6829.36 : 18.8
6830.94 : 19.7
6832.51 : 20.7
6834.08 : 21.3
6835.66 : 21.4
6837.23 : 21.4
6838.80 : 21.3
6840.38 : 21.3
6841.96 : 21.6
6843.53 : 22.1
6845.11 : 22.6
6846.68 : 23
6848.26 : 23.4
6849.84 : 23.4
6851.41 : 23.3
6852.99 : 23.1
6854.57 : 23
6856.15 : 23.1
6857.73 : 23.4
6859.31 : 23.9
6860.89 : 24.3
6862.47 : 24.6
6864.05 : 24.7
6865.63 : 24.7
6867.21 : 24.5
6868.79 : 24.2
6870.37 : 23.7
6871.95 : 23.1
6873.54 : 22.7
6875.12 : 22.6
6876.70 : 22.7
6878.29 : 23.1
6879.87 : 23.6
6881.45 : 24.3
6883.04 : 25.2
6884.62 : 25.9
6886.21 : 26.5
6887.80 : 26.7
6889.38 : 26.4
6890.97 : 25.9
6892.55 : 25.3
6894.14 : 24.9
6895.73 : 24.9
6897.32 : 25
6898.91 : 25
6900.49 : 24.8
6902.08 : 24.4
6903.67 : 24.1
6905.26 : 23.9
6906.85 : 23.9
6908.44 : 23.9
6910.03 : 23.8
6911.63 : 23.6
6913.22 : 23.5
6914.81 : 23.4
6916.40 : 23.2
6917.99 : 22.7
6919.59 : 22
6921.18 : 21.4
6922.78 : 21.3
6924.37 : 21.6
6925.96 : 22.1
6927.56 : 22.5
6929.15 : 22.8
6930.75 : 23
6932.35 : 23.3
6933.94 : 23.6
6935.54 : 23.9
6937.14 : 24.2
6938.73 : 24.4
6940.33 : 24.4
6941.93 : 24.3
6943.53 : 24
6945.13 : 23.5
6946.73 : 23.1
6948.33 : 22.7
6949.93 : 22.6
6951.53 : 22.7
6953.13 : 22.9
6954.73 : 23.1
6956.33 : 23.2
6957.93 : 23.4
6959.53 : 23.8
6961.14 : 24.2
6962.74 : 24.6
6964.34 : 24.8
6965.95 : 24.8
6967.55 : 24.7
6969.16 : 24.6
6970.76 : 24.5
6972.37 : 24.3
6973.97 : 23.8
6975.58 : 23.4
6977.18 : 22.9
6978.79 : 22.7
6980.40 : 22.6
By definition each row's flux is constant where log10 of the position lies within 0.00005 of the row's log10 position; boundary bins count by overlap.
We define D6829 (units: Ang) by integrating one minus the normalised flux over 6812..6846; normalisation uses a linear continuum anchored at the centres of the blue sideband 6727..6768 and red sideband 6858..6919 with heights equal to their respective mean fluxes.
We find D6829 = 4.51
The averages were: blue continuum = 24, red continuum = 24.3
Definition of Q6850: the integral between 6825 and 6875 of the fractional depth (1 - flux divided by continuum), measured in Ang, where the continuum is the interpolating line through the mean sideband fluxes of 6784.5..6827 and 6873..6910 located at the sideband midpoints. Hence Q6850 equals 3.8 Ang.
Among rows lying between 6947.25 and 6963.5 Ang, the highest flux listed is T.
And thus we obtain 24.6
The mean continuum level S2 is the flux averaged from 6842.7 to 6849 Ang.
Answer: 22.8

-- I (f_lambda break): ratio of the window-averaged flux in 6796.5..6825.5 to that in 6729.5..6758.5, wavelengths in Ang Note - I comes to 0.96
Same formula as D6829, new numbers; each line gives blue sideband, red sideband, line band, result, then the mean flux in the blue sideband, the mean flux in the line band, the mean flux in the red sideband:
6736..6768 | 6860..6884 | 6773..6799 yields -2.4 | 23.2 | 25.5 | 23.9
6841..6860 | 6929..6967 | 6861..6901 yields -2.4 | 23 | 24.6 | 23.7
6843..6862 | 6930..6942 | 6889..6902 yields -0.9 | 23.2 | 25.2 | 23.9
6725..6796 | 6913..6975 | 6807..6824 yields 1.8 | 24.6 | 21.7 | 23.4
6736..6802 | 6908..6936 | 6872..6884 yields -0.1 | 24.3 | 23.5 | 22.8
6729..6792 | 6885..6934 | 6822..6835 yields 2.3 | 24.3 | 19.8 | 23.9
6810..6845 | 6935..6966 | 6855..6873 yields -1.8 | 20.9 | 24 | 23.7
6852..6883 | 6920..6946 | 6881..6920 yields -1.9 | 23.7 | 24.5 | 23.1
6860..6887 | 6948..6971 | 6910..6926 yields 0.9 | 24.1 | 22.6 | 23.8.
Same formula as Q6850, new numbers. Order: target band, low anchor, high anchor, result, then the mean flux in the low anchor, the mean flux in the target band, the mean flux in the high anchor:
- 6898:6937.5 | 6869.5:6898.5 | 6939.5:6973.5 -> 1.6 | 24.6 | 23.3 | 23.8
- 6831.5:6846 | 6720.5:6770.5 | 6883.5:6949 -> 1.5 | 24.3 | 21.5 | 23.9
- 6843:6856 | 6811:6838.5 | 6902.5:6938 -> -1.0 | 20.7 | 23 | 23.1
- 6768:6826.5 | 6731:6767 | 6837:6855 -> -2.3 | 23.6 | 23.9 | 22.5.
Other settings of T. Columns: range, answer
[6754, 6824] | 29.1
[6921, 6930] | 22.8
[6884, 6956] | 26.7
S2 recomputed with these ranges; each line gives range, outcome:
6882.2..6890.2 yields 26.1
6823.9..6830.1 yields 18.9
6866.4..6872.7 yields 23.9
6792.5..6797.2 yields 26.9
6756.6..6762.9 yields 23.4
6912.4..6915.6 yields 23.5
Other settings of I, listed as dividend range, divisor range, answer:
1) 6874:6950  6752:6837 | 1.02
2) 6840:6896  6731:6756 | 1.01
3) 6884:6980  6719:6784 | 0.98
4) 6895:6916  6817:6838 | 1.18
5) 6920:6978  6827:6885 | 1.03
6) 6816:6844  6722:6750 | 0.84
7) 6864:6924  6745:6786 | 1.02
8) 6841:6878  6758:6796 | 0.94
